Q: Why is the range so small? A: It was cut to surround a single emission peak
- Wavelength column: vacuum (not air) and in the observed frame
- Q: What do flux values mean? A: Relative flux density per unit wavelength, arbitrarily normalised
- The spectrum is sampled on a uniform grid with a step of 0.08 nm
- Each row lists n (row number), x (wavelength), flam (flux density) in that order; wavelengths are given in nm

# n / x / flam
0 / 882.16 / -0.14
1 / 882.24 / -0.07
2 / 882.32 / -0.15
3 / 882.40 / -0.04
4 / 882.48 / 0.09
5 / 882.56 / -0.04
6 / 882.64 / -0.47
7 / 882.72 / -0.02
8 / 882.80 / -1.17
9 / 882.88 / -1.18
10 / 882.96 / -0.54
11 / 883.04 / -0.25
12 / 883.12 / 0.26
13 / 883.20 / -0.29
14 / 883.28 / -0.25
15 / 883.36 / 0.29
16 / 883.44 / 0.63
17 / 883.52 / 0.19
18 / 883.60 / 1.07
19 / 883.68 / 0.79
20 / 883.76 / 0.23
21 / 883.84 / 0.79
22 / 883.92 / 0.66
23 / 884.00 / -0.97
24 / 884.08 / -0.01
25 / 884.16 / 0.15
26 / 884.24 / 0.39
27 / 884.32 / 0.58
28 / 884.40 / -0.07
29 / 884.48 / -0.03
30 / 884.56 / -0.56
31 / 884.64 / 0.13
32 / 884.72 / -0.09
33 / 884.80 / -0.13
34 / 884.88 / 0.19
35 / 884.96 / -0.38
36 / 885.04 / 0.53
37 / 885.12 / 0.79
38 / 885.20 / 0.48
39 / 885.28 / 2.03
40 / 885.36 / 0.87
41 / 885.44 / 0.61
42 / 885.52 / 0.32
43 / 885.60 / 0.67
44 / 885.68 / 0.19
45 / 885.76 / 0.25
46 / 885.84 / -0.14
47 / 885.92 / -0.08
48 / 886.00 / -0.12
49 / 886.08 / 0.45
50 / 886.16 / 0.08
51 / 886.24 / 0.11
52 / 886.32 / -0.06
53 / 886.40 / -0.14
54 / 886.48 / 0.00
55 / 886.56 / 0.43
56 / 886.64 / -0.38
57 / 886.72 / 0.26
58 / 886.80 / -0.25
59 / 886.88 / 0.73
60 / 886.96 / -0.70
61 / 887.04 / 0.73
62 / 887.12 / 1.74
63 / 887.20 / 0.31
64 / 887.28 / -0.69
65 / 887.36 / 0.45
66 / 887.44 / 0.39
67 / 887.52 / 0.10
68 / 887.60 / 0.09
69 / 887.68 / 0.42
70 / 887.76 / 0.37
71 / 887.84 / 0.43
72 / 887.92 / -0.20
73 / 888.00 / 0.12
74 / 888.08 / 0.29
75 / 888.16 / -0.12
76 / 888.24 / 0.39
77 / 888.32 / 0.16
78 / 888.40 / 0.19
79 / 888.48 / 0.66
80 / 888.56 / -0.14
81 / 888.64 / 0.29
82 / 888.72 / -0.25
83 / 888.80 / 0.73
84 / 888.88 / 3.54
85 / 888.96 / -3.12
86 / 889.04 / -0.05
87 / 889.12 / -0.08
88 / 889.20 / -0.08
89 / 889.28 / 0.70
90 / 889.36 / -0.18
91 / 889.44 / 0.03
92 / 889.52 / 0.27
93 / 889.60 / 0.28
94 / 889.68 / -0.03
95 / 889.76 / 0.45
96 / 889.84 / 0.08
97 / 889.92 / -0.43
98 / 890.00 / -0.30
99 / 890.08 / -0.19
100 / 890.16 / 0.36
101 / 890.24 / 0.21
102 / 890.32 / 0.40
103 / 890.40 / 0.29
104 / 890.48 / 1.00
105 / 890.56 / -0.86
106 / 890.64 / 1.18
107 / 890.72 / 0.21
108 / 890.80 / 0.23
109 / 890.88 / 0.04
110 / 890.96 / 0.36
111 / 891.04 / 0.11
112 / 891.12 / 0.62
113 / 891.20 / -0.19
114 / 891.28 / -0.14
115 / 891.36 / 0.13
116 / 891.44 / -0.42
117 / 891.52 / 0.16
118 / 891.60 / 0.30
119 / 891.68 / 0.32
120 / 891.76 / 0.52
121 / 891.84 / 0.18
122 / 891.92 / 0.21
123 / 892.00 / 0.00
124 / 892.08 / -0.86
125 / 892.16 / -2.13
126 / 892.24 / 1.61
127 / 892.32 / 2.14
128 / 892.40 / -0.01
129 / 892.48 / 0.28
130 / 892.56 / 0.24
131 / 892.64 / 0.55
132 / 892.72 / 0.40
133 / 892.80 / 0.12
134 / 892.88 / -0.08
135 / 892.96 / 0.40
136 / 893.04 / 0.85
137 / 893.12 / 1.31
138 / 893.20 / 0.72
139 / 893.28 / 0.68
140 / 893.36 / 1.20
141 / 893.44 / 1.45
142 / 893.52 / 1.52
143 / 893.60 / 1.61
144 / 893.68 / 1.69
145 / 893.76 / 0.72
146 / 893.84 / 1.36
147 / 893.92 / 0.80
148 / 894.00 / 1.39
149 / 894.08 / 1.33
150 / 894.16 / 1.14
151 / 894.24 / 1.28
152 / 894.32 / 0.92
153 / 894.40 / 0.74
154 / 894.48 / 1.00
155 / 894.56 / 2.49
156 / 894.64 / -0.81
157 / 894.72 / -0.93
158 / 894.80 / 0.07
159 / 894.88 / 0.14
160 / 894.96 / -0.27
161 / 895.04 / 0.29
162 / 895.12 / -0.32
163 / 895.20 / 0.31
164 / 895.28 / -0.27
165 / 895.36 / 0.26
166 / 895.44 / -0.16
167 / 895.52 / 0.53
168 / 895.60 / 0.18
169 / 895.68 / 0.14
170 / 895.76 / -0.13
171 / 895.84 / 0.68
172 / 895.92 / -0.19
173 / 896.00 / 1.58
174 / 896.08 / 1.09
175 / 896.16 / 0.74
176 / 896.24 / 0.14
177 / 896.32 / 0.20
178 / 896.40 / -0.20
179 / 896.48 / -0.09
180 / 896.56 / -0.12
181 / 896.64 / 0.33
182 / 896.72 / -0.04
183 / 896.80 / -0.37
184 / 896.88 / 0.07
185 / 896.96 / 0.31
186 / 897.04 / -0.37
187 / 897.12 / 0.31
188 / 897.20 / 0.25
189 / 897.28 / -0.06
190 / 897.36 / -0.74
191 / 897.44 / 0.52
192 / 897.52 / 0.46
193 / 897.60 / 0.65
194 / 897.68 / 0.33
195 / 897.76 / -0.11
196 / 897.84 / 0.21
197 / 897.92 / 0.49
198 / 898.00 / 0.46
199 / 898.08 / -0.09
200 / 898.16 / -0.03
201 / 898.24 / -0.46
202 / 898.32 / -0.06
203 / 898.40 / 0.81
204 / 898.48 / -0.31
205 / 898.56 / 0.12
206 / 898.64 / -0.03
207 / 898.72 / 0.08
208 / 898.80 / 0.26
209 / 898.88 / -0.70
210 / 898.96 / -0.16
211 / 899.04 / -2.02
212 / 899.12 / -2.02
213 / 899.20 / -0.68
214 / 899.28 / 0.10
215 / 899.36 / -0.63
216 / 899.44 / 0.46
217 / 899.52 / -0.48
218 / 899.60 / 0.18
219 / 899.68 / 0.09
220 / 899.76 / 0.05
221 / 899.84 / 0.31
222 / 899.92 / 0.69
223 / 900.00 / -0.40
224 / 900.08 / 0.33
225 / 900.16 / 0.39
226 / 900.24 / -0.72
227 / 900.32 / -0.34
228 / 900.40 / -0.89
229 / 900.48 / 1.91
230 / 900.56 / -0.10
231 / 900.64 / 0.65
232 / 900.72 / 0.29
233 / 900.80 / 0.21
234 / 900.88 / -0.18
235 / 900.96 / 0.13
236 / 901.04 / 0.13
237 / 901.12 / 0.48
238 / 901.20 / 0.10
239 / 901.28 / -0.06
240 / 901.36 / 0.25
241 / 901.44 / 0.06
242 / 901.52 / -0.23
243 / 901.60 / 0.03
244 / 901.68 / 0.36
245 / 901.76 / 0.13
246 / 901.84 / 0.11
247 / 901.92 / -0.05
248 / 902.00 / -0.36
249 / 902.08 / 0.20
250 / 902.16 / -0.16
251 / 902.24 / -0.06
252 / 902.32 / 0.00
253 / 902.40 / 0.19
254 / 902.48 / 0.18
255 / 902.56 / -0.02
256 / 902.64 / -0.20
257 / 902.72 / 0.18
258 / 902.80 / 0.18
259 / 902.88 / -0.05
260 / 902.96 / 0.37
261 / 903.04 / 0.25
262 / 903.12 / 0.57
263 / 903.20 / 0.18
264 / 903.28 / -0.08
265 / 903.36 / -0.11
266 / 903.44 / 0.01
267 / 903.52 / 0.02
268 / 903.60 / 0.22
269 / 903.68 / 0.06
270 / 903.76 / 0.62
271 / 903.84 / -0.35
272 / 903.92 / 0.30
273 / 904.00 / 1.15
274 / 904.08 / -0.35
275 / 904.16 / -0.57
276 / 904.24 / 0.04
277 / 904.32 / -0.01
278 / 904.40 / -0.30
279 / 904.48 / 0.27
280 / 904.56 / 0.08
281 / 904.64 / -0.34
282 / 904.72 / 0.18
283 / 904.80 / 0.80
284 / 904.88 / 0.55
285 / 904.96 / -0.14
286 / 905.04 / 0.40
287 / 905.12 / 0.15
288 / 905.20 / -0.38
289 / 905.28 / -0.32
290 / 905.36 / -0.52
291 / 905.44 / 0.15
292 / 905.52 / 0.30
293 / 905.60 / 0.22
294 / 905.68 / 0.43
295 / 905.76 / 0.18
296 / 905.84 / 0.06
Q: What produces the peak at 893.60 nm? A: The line [O II]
